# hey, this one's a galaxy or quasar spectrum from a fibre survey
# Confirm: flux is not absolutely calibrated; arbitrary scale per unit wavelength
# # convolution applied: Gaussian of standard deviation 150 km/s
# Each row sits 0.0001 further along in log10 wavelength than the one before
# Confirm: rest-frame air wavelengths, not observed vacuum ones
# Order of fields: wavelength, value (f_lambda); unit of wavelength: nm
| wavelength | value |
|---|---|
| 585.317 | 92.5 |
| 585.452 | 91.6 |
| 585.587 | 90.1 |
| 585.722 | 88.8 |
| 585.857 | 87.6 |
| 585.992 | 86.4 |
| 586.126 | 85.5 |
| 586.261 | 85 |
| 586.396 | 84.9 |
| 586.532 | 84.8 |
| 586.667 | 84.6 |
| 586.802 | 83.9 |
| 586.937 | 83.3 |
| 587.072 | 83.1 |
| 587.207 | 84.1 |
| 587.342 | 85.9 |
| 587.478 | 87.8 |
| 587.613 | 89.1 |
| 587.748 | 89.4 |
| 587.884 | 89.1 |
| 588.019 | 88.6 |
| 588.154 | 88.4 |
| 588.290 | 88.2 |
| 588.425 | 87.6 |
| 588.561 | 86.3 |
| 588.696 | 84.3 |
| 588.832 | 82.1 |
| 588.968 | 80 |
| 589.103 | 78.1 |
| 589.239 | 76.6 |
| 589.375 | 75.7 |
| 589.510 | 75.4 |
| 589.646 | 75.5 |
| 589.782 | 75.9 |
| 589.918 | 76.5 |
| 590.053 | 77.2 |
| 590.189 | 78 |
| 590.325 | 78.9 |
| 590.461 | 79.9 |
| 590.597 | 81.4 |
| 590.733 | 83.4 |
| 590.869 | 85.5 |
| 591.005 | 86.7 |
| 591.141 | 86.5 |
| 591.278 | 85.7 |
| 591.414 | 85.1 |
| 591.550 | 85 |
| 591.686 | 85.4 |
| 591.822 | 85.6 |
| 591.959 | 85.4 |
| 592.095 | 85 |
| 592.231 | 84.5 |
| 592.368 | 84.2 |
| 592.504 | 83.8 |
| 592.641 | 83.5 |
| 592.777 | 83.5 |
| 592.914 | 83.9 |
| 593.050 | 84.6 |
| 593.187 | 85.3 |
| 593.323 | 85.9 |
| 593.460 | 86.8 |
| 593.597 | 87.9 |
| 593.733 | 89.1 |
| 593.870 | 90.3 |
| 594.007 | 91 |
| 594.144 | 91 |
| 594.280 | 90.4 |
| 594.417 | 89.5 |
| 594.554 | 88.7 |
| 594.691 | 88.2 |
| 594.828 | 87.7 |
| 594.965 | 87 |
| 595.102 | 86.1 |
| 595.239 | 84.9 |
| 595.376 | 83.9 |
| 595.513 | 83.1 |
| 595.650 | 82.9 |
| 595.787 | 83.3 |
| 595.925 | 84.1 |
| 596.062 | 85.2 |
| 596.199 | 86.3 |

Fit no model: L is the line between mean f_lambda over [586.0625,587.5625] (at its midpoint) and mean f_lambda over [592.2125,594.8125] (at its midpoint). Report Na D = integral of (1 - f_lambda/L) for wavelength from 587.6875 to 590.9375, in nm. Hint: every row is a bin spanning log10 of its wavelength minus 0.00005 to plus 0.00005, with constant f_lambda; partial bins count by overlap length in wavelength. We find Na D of 0.148 nm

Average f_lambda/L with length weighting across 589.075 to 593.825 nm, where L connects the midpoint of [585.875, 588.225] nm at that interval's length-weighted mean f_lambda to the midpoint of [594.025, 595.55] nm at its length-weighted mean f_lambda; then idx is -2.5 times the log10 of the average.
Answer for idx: 0.05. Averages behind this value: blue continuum 86.2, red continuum 87.6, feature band 82.7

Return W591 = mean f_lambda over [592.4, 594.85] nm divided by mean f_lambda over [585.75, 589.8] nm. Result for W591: 1.04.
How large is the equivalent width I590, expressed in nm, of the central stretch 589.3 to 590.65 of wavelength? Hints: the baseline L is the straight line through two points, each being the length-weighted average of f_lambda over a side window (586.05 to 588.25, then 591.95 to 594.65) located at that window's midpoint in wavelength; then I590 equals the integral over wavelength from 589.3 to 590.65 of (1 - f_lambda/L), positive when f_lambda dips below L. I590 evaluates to 0.14 nm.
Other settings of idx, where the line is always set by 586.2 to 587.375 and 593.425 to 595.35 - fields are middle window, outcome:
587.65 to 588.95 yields -0.022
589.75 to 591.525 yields 0.060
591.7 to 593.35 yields 0.035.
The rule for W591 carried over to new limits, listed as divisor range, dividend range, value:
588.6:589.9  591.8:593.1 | 1.08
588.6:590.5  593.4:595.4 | 1.13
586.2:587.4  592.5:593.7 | 1.01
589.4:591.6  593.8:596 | 1.07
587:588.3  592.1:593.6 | 0.97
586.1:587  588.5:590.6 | 0.93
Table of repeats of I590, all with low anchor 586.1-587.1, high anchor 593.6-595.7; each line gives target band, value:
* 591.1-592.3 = 0.02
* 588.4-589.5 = 0.06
